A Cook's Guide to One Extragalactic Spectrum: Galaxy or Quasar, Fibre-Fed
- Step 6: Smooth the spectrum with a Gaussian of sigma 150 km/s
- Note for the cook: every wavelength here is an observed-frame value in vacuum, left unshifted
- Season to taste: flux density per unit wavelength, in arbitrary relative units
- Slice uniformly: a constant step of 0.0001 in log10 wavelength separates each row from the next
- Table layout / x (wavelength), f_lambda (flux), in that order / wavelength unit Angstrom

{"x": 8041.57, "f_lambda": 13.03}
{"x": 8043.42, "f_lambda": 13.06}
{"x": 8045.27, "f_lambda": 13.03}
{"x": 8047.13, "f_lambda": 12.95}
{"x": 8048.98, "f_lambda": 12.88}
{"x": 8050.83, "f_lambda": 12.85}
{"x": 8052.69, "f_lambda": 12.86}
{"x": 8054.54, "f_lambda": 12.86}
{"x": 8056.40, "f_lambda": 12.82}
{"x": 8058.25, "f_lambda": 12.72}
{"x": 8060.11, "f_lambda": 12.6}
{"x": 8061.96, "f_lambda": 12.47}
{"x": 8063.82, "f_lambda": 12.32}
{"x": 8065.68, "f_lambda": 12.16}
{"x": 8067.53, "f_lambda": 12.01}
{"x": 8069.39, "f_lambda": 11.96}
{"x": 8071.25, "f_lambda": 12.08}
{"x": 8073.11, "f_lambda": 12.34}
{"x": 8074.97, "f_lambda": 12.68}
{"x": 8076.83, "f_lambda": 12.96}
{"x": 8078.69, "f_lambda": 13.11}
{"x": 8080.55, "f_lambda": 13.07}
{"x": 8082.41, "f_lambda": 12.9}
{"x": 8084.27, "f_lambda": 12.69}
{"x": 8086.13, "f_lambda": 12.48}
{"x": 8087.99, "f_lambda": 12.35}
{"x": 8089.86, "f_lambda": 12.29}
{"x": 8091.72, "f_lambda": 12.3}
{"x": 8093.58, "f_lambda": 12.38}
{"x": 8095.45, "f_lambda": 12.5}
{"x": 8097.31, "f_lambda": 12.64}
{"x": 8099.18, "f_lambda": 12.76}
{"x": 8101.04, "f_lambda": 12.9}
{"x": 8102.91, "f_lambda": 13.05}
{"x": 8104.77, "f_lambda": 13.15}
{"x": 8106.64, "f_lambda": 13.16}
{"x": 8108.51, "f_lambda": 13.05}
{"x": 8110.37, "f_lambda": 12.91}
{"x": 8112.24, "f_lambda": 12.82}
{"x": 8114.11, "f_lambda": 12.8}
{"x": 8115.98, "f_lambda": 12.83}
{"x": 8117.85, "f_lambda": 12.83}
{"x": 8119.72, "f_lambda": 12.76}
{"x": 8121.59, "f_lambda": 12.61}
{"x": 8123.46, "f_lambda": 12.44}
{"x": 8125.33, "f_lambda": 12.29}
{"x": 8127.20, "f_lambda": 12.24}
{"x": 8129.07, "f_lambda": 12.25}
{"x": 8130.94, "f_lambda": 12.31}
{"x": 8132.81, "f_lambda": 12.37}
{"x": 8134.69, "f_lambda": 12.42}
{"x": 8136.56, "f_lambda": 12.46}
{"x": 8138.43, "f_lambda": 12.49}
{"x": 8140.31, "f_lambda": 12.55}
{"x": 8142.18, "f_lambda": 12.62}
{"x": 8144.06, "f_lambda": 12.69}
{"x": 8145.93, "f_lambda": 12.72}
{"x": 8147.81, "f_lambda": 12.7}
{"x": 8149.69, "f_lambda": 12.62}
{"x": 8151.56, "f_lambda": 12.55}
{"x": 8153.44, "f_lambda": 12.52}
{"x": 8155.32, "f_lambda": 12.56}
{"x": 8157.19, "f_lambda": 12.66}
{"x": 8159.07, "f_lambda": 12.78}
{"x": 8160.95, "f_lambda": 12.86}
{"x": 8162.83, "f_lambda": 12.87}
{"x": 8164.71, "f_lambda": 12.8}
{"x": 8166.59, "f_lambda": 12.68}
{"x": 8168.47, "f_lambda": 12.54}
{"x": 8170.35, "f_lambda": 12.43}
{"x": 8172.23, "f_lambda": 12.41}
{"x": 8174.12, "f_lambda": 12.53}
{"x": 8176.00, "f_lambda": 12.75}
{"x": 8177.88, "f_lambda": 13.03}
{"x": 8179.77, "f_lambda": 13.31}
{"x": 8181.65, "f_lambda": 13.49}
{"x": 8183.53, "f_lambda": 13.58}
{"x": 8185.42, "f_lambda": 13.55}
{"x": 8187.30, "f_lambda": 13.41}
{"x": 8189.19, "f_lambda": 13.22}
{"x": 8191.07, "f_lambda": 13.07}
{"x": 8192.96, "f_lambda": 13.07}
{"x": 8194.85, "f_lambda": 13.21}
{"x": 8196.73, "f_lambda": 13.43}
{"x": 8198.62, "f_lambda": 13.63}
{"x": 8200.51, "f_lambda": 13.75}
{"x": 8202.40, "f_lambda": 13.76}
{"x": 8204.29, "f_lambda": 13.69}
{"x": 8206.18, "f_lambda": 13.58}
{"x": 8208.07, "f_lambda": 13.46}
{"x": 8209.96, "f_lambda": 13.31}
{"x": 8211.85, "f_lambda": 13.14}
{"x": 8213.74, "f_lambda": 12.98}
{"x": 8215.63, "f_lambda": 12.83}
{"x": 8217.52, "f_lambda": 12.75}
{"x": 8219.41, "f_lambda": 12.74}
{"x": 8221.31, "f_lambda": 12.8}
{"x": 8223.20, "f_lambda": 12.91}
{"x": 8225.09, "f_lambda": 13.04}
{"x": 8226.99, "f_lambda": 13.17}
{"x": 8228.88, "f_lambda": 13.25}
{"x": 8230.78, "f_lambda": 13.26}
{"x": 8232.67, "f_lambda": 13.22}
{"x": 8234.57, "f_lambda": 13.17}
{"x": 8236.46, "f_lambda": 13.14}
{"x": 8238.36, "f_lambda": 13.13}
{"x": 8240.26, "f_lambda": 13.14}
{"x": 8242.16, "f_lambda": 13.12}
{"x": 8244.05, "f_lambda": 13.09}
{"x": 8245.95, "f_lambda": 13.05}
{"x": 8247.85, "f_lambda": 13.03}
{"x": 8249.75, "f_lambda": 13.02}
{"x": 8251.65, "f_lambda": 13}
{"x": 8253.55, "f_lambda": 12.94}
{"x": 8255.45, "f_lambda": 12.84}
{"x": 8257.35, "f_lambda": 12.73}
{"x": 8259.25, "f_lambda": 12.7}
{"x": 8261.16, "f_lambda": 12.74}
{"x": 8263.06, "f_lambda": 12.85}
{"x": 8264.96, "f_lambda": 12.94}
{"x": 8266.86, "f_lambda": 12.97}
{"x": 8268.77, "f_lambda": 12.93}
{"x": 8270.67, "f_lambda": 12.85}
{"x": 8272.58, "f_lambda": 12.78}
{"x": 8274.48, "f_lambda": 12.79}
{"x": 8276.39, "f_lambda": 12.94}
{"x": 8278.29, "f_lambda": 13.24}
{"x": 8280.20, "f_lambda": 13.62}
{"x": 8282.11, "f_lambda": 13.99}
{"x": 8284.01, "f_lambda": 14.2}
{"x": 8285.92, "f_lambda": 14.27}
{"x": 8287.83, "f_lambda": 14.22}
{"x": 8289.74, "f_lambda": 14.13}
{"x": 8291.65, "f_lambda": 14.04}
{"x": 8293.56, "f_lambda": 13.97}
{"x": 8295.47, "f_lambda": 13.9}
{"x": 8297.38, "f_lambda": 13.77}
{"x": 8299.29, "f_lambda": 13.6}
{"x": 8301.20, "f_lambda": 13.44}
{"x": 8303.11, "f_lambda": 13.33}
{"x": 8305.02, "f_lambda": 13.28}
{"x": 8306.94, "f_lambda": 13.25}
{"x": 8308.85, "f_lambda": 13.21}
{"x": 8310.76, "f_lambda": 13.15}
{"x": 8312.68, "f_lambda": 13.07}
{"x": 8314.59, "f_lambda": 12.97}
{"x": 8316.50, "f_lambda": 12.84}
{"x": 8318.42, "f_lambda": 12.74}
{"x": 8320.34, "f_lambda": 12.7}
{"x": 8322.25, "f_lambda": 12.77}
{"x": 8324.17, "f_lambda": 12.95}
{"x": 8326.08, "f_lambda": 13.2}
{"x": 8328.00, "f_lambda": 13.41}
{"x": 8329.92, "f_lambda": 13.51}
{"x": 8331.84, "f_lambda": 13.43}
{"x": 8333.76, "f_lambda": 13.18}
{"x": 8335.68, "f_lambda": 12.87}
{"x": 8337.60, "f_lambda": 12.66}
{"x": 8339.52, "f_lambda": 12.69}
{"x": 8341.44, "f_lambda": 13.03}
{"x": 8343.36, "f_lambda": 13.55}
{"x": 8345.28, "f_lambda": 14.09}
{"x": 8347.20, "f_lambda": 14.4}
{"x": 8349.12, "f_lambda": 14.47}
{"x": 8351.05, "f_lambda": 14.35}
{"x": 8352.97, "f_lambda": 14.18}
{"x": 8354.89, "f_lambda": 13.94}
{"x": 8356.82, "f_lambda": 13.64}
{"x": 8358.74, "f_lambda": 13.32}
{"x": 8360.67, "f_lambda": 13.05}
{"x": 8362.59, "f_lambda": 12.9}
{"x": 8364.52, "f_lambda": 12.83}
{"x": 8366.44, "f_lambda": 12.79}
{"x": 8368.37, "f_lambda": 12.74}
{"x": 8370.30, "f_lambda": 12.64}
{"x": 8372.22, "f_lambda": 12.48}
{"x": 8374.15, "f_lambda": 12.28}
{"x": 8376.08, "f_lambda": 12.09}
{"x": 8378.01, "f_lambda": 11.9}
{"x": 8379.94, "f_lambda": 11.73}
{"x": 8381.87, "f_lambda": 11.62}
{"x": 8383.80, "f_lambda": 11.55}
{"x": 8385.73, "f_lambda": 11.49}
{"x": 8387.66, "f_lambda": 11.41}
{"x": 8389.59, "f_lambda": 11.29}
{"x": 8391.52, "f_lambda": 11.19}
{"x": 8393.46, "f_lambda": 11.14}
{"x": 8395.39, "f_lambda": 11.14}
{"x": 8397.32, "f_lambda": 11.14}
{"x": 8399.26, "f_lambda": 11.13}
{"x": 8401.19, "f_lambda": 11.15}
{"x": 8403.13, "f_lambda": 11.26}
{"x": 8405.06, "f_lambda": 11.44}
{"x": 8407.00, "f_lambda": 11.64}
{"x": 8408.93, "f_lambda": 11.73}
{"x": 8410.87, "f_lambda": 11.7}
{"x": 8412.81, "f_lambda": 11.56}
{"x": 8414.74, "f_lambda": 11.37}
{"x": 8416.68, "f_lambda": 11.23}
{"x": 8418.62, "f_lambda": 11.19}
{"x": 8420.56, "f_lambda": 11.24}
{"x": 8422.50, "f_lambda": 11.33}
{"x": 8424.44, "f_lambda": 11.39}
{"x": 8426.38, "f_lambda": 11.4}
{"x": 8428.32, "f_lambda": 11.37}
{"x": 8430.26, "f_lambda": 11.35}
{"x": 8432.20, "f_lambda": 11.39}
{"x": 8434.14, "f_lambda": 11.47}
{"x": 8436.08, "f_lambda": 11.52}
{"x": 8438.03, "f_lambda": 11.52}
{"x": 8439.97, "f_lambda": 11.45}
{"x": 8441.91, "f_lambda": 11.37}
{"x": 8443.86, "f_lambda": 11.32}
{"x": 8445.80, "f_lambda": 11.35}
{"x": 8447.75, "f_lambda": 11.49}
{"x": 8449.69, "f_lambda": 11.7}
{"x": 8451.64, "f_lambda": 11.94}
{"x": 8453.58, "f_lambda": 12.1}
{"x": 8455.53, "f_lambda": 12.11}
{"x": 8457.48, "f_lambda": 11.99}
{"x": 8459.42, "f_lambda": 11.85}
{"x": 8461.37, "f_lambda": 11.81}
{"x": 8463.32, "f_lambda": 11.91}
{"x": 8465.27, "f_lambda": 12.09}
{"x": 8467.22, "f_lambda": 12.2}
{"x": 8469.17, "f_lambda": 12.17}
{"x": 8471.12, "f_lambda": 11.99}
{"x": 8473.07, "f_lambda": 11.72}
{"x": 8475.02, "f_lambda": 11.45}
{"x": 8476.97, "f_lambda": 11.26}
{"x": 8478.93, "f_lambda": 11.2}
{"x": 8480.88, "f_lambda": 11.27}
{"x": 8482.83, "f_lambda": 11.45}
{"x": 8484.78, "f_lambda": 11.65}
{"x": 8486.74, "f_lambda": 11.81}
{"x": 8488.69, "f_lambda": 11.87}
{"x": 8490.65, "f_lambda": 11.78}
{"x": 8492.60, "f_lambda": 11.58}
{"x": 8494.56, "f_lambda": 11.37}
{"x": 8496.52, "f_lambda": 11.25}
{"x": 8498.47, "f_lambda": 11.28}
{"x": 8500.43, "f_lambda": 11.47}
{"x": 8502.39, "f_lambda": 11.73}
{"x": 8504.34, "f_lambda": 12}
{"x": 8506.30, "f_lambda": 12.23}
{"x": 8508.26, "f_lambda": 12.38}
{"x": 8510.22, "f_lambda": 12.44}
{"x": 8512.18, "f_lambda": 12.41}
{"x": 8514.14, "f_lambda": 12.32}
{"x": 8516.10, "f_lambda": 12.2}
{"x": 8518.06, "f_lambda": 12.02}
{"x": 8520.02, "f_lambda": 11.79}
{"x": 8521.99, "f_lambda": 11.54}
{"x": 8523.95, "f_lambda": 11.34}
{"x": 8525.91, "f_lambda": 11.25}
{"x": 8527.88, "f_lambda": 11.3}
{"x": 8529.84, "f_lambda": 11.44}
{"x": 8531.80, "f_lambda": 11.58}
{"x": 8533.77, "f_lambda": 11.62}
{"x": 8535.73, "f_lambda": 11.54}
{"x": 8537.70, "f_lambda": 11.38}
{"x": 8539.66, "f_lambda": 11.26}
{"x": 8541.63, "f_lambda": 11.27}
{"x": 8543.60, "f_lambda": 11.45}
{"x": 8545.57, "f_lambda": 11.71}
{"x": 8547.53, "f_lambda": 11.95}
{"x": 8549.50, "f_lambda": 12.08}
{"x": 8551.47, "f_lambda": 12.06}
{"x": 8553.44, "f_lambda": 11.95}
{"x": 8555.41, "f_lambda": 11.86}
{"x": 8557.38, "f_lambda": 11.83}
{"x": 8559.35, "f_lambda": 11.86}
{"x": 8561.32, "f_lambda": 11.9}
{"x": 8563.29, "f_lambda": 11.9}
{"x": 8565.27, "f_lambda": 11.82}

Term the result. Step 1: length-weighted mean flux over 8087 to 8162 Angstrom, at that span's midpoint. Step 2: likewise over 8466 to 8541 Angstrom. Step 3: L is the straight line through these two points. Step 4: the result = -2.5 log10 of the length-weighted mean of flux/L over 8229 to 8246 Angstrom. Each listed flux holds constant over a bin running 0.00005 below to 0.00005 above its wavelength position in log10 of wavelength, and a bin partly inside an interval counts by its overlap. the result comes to -0.07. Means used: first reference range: 12.6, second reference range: 11.7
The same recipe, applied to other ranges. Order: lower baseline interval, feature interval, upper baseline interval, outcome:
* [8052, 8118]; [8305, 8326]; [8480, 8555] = -0.07 mag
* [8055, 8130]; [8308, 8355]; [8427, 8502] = -0.12 mag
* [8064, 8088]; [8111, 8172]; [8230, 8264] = 0.01 mag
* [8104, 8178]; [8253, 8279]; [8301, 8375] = 0.01 mag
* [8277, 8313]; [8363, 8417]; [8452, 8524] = 0.09 mag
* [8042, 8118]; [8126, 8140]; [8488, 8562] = 0.02 mag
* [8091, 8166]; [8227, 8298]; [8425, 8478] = -0.09 mag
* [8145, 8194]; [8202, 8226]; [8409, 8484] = -0.04 mag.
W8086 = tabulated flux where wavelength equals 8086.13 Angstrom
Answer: 12.48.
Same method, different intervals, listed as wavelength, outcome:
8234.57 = 13.17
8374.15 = 12.28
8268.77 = 12.93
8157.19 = 12.66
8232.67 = 13.22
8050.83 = 12.85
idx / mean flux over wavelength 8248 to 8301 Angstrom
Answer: 13.3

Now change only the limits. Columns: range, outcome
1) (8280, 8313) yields 13.7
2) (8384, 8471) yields 11.5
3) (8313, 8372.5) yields 13.2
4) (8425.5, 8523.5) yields 11.7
